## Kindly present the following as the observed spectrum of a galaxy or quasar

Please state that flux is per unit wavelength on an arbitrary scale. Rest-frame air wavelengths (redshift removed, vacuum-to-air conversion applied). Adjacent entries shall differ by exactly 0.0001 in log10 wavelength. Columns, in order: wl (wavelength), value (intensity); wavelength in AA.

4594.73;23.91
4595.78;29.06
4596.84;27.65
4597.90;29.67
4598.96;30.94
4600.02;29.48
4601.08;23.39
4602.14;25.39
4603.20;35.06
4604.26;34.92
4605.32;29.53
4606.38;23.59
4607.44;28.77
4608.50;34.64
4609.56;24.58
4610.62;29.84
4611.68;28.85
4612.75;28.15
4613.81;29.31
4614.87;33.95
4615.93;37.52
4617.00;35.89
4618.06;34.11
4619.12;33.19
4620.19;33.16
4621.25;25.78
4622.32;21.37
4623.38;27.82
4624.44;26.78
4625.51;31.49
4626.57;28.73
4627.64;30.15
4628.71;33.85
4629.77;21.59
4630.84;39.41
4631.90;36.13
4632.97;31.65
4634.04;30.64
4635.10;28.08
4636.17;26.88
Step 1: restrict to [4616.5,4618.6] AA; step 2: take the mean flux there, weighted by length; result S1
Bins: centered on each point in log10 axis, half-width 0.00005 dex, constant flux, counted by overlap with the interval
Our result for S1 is 35.1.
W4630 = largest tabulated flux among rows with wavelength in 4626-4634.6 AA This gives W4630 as 39.41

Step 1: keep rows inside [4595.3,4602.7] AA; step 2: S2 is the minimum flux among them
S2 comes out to 23.39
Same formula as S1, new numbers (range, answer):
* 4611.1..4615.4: 30.1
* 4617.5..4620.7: 33.5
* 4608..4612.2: 29.5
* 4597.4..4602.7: 27.8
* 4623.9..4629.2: 30.1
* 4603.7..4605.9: 32.1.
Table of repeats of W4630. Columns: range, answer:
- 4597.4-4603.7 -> 35.06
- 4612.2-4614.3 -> 29.31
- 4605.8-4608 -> 28.77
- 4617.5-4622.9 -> 34.11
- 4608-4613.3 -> 34.64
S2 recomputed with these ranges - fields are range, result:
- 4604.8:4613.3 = 23.59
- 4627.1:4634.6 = 21.59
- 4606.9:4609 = 28.77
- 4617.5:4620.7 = 33.16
